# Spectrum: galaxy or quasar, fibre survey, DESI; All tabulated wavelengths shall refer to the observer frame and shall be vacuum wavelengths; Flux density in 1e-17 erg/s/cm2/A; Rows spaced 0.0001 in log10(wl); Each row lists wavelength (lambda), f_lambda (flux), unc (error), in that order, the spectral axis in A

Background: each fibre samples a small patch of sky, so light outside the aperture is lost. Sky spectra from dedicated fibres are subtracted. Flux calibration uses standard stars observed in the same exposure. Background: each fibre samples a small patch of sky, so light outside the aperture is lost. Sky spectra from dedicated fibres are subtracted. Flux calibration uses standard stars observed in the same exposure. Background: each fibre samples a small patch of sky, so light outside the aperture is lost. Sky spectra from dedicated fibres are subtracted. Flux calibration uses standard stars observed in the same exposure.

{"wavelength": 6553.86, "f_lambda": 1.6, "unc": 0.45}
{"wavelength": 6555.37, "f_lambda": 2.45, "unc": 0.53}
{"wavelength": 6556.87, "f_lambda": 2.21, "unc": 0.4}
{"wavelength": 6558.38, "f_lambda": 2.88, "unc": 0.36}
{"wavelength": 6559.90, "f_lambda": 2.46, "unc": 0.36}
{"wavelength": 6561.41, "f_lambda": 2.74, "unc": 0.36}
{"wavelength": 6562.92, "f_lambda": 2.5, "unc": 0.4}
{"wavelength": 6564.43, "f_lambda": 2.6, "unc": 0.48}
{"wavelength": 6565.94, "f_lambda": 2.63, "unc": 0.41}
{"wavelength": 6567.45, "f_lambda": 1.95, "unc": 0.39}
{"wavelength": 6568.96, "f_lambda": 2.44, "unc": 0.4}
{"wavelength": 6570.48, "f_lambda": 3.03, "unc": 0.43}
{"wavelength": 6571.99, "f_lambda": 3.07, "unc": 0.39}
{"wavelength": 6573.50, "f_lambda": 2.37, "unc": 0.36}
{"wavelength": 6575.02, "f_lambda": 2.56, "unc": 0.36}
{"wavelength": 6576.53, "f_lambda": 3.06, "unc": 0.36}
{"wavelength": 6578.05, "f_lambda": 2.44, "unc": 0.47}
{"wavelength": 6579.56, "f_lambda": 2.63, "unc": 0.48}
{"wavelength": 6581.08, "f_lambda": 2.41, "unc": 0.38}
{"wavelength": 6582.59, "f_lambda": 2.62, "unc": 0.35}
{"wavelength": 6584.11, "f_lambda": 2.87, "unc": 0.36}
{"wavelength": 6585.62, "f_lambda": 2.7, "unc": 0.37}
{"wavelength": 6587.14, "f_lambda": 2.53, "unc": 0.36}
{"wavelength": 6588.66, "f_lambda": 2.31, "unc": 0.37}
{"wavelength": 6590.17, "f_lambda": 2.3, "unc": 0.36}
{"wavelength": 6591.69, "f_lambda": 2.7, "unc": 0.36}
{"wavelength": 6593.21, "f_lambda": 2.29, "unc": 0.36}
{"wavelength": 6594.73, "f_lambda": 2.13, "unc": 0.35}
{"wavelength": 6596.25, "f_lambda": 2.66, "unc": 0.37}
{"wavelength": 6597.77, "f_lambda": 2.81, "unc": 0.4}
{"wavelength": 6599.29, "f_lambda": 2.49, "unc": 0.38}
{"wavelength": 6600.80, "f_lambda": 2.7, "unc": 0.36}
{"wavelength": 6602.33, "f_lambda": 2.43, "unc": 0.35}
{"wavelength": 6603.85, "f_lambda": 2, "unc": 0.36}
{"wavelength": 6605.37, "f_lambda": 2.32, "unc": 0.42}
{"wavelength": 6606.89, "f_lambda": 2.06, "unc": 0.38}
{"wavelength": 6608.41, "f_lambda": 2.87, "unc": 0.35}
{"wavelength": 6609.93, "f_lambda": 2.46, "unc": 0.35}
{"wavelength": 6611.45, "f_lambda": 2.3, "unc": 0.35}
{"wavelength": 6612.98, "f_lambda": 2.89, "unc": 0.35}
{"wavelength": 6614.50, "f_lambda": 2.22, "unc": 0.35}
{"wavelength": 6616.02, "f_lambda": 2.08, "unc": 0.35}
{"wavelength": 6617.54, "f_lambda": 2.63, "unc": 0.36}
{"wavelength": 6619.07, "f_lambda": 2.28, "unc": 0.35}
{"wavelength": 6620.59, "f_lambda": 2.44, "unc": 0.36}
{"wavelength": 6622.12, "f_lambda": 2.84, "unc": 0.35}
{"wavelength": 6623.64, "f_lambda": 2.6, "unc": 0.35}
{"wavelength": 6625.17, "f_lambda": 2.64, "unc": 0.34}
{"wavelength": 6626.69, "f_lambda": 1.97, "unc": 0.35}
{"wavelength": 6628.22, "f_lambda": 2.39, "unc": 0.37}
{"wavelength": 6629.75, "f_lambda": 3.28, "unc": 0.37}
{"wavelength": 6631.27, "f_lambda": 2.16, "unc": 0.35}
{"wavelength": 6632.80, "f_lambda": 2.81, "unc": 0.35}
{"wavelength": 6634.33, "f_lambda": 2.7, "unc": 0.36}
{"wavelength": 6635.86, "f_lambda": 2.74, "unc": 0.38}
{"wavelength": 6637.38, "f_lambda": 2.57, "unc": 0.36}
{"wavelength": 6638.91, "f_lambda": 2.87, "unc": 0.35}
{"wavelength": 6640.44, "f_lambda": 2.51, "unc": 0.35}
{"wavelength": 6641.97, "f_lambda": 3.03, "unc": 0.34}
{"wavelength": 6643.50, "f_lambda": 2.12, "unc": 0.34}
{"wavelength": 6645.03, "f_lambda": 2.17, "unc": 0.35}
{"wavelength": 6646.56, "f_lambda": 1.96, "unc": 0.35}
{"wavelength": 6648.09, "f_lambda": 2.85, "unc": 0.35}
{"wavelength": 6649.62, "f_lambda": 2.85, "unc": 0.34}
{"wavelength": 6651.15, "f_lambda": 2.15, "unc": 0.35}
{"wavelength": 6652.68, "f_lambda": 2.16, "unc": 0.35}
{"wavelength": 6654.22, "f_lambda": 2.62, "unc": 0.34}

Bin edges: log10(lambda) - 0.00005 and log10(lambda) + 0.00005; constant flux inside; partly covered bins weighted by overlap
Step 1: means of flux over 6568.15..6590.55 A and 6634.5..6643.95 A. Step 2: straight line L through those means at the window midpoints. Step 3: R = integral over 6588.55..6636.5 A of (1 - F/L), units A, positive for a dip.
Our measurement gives 2.90 A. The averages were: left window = 2.63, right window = 2.66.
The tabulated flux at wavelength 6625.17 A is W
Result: 2.64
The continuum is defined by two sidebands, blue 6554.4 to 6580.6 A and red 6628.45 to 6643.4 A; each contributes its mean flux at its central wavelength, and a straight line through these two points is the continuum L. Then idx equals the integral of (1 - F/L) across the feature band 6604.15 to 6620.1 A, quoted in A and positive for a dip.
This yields 1.6 A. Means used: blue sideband 2.58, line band 2.4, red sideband 2.7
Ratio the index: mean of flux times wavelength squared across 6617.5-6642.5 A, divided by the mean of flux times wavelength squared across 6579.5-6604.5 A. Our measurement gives 1.06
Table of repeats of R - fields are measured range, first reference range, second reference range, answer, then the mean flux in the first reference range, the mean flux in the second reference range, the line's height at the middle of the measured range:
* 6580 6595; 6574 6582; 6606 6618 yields 0.4 A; 2.61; 2.43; 2.56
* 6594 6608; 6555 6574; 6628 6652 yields 0.9 A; 2.57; 2.58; 2.57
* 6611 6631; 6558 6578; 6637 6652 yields 0.3 A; 2.63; 2.5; 2.54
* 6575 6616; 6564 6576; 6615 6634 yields 0.8 A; 2.59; 2.51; 2.55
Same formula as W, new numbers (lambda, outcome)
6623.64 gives 2.6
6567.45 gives 1.95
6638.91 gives 2.87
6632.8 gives 2.81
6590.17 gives 2.3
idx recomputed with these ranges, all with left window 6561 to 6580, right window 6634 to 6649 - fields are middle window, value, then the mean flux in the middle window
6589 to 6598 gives 0.5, 2.45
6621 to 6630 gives 0.0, 2.57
